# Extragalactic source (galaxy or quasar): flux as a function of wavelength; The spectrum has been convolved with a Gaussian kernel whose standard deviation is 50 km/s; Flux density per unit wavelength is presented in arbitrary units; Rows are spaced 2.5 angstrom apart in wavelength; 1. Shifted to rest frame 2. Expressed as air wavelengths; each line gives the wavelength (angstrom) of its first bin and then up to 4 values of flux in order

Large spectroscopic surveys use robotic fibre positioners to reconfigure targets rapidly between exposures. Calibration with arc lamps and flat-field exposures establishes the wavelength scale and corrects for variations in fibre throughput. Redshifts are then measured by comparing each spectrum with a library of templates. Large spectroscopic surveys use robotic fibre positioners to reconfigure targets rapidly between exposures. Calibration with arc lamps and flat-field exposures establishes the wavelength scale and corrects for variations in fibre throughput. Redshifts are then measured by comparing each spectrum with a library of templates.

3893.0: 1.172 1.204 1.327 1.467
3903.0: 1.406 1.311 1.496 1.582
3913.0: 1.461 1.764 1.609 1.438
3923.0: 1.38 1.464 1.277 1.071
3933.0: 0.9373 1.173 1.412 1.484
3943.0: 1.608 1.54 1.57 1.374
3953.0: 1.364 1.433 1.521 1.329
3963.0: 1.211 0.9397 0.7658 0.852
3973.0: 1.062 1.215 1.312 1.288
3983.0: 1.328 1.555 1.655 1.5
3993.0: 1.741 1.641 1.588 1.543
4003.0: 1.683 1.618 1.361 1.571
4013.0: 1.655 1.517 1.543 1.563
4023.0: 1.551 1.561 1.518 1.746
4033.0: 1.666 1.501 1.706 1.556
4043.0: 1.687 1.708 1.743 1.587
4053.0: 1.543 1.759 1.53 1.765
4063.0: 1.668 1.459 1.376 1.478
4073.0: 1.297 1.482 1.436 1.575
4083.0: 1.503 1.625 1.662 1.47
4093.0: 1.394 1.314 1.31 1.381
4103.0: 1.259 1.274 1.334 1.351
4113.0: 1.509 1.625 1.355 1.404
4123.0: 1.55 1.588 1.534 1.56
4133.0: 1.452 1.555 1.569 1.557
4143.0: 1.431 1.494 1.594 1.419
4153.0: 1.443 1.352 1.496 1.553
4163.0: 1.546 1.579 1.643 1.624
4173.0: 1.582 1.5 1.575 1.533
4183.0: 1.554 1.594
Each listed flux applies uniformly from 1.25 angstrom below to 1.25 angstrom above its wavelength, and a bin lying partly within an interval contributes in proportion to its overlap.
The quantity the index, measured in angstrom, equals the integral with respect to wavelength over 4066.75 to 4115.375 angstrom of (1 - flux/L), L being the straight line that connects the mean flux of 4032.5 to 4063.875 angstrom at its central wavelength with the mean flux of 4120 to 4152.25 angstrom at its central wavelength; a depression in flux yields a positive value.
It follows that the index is 4.8 angstrom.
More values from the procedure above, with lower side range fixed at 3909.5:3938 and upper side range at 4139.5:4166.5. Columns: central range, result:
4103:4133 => 0.5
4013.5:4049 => -4.4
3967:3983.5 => 3.4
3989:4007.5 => -2.5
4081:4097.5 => -0.3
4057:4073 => -0.8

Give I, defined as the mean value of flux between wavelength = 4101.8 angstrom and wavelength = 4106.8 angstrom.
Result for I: 1.27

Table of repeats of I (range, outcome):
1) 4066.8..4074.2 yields 1.38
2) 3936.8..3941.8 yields 1.45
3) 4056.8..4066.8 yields 1.6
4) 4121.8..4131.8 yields 1.56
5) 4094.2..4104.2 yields 1.32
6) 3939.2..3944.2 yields 1.54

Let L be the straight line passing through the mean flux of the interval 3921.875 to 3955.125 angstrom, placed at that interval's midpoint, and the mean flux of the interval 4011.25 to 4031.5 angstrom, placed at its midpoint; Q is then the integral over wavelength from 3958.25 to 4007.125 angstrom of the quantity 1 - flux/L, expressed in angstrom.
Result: 3.9 angstrom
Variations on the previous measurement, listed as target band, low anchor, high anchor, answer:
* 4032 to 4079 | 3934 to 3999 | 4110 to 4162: -4.74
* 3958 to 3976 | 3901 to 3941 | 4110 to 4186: 4.29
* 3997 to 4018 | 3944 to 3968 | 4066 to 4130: -2.90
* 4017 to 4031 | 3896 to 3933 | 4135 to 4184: -1.03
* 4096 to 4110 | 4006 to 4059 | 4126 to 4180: 2.19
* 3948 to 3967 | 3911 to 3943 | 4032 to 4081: 1.46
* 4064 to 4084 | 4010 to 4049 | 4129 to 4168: 1.54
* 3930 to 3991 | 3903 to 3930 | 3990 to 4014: 9.14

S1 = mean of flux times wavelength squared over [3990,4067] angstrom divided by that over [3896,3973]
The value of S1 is 1.25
